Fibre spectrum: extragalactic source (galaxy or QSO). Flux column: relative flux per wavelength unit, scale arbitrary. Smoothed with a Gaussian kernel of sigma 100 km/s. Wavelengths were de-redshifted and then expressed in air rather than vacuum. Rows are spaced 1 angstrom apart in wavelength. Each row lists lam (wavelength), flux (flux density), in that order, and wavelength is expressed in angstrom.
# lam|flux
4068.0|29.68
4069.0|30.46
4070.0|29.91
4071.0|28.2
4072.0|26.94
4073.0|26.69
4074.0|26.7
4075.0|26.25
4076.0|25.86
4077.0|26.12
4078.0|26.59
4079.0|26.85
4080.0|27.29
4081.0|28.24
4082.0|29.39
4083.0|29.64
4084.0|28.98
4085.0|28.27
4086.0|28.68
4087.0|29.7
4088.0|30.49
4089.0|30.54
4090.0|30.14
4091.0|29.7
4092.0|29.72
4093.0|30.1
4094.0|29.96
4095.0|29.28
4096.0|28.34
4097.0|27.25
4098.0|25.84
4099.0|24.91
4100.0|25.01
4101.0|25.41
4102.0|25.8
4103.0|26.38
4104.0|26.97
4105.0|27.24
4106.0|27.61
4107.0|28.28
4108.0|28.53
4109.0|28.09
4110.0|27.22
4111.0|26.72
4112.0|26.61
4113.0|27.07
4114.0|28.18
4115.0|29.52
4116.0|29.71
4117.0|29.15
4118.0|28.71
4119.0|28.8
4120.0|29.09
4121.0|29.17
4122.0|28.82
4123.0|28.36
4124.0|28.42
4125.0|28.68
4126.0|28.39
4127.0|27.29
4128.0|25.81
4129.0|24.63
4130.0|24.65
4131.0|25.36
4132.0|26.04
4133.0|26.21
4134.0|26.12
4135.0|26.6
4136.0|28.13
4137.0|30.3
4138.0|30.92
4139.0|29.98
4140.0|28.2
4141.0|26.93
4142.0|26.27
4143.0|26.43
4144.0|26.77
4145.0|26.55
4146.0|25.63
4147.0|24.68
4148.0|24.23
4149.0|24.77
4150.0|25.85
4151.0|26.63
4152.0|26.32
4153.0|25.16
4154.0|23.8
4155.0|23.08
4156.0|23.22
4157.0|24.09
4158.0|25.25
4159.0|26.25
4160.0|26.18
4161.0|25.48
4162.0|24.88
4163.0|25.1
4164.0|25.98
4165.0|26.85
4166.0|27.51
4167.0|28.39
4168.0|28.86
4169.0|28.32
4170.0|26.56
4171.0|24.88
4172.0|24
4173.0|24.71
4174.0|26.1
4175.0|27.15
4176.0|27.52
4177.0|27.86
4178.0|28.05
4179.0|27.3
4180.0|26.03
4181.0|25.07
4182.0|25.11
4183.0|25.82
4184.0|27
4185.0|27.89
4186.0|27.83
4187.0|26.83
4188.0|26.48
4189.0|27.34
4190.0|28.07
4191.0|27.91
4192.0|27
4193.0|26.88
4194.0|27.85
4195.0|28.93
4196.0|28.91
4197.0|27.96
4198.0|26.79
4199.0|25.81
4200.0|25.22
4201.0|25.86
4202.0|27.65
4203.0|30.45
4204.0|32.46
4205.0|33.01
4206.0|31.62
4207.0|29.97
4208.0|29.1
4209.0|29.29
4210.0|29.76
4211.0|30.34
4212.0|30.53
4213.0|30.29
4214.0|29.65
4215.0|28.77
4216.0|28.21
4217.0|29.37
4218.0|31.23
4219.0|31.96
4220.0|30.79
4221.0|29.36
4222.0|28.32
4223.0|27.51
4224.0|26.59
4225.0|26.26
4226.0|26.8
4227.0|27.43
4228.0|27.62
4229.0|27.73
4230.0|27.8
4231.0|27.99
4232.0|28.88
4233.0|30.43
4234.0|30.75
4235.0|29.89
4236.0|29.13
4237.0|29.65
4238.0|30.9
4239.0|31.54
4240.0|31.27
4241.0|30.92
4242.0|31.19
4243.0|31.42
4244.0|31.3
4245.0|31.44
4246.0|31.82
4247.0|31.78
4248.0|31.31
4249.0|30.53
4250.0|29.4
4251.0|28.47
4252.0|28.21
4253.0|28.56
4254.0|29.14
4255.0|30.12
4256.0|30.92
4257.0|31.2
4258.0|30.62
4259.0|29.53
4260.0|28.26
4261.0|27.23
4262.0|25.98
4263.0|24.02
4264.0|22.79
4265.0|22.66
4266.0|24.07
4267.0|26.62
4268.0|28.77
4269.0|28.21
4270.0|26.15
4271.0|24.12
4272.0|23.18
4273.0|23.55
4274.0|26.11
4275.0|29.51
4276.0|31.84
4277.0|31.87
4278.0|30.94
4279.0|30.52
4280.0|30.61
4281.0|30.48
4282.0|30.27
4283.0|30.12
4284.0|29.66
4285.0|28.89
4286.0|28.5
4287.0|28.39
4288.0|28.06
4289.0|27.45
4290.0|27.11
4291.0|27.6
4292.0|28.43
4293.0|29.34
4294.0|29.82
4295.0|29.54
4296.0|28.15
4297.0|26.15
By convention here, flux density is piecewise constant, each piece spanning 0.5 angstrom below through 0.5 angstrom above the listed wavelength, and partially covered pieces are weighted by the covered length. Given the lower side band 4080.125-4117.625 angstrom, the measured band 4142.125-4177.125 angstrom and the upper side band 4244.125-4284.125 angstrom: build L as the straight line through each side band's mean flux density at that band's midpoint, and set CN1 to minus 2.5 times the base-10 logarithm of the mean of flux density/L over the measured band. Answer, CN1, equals 0.10 mag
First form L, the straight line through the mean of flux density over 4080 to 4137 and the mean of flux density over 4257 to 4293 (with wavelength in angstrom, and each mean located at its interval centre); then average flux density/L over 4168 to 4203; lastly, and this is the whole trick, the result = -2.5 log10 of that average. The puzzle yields 0.038 mag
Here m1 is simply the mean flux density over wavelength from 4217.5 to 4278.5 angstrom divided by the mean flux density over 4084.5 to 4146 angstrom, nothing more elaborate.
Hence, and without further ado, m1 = 1.0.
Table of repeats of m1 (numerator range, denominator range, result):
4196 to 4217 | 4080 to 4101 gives 1.02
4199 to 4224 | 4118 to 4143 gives 1.07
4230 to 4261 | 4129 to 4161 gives 1.15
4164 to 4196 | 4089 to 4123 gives 0.96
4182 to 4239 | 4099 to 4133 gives 1.05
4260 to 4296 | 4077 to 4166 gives 1.02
